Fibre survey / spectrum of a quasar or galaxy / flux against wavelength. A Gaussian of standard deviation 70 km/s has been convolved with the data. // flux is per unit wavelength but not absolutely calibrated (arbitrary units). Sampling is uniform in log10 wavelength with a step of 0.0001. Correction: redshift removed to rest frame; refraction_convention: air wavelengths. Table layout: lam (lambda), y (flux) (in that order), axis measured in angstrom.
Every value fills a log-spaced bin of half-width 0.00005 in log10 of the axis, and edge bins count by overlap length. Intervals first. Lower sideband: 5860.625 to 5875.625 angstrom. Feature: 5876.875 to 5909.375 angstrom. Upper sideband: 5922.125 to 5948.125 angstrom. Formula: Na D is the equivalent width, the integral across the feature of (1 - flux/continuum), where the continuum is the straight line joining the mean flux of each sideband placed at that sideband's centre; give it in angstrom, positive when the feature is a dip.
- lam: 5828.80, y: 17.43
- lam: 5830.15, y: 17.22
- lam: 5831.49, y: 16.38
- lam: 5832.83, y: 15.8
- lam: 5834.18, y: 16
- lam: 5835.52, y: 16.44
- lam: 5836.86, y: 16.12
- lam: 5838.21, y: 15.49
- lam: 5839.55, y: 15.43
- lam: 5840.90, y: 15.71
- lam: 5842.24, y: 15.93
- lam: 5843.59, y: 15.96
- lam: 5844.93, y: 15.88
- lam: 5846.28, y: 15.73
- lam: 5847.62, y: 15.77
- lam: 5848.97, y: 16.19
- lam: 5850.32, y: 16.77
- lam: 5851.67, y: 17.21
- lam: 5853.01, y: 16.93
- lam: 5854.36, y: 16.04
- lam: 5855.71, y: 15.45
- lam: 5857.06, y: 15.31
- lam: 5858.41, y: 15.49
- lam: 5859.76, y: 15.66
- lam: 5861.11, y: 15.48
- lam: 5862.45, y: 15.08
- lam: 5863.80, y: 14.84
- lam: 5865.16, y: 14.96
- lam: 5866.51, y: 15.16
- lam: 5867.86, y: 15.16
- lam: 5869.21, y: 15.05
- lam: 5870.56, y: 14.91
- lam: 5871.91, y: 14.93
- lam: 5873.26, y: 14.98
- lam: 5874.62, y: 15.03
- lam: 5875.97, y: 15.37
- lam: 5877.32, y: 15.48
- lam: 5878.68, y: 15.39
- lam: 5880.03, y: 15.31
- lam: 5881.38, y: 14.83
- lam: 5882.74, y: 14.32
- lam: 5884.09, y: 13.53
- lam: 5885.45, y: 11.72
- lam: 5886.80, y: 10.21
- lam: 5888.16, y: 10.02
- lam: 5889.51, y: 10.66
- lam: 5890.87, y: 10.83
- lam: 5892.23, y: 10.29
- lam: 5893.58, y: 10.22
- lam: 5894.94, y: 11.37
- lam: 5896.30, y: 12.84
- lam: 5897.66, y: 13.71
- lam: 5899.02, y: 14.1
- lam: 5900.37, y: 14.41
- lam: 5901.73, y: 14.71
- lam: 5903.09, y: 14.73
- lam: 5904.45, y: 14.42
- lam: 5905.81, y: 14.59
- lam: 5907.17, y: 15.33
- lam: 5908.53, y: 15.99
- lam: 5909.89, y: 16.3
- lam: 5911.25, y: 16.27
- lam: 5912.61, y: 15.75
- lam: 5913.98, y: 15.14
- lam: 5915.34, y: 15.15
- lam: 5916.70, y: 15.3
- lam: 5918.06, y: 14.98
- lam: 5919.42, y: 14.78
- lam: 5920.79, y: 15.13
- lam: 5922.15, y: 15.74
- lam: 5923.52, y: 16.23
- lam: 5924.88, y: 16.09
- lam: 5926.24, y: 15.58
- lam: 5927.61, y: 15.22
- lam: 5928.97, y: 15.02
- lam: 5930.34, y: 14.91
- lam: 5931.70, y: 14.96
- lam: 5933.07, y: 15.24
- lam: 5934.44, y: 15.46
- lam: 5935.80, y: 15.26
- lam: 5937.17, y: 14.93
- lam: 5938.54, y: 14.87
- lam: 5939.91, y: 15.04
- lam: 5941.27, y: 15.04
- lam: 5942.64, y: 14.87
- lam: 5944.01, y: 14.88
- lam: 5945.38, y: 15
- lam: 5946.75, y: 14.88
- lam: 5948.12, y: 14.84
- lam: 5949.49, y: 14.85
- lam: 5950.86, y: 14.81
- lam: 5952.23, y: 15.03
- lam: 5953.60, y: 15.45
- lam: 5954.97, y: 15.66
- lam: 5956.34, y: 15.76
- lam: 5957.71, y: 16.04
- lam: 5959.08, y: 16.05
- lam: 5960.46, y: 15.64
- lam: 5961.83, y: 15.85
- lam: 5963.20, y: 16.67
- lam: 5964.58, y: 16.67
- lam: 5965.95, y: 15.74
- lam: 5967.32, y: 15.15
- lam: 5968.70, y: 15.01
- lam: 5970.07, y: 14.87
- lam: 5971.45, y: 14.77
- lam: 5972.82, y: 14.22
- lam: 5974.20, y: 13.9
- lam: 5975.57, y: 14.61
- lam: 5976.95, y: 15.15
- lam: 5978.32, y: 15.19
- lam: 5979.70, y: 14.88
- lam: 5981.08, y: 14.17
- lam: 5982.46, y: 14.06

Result 3.9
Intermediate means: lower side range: 15.1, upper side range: 15.2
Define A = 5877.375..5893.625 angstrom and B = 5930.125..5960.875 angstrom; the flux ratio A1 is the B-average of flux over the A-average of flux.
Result 1.2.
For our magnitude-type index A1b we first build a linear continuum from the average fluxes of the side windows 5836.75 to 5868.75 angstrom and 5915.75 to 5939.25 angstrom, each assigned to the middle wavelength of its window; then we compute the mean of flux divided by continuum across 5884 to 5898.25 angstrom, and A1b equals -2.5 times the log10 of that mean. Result 0.34 mag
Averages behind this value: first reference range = 15.7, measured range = 11.3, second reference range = 15.3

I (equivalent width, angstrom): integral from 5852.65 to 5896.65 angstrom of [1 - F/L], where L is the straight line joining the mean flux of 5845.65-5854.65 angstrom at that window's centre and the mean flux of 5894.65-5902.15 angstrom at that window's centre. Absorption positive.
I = 3.0 angstrom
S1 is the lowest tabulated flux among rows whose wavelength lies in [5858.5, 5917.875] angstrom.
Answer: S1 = 10.02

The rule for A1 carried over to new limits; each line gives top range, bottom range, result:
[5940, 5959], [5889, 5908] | 1.16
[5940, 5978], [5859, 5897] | 1.11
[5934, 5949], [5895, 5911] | 1.03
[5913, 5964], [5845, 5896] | 1.07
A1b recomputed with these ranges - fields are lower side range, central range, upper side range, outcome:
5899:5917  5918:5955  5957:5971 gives 0.02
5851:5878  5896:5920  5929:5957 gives 0.02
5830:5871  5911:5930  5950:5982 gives 0.00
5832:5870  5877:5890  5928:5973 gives 0.19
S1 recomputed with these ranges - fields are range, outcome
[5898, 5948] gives 14.1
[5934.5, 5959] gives 14.81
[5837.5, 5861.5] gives 15.31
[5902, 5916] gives 14.42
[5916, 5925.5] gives 14.78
